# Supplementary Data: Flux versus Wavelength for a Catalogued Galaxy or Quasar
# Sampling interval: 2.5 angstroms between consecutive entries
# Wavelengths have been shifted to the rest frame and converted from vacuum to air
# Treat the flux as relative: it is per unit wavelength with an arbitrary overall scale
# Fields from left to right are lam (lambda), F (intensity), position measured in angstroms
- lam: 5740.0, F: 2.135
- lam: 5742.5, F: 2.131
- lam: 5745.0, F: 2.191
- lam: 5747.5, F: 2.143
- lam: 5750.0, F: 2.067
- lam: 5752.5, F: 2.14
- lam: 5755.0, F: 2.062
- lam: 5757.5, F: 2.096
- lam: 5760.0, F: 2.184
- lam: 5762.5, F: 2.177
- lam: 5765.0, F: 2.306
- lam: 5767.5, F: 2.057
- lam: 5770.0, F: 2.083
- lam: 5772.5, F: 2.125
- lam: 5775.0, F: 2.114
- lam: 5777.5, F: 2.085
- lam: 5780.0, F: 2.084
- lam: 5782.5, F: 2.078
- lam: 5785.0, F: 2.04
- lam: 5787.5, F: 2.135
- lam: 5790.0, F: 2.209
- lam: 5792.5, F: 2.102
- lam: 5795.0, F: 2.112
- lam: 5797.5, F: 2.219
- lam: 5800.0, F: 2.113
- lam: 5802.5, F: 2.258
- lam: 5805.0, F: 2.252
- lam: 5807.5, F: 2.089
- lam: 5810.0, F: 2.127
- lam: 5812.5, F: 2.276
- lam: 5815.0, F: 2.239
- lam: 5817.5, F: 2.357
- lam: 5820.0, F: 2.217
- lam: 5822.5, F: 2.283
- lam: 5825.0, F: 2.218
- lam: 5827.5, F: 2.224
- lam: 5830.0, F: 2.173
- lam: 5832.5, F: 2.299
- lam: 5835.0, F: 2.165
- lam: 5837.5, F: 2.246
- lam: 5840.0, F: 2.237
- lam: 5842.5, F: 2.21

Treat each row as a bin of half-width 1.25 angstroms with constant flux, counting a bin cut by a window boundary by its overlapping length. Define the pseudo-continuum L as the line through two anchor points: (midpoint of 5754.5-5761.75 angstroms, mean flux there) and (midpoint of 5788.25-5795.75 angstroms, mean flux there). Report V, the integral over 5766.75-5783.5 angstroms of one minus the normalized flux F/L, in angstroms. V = 0.3 angstroms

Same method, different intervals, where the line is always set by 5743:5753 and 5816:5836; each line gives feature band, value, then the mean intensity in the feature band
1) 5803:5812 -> 0.17 angstroms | 2.17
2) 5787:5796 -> 0.22 angstroms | 2.14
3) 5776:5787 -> 0.53 angstroms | 2.08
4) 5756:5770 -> 0.00 angstroms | 2.15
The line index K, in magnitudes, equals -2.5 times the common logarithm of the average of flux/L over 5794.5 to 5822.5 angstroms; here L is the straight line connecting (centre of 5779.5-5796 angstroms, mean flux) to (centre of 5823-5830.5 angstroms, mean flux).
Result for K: -0.02 mag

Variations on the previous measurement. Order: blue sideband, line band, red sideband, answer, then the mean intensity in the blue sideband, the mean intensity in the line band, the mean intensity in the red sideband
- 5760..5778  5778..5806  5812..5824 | 0.030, 2.14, 2.14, 2.27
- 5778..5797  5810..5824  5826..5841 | -0.037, 2.11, 2.26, 2.22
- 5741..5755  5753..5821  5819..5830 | 0.012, 2.13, 2.16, 2.23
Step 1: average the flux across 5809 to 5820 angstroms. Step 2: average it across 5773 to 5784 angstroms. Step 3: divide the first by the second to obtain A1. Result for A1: 1.08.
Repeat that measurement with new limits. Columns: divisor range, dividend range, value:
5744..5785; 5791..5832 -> 1.04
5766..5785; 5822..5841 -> 1.07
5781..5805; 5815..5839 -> 1.04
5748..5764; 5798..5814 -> 1.03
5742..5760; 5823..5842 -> 1.05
